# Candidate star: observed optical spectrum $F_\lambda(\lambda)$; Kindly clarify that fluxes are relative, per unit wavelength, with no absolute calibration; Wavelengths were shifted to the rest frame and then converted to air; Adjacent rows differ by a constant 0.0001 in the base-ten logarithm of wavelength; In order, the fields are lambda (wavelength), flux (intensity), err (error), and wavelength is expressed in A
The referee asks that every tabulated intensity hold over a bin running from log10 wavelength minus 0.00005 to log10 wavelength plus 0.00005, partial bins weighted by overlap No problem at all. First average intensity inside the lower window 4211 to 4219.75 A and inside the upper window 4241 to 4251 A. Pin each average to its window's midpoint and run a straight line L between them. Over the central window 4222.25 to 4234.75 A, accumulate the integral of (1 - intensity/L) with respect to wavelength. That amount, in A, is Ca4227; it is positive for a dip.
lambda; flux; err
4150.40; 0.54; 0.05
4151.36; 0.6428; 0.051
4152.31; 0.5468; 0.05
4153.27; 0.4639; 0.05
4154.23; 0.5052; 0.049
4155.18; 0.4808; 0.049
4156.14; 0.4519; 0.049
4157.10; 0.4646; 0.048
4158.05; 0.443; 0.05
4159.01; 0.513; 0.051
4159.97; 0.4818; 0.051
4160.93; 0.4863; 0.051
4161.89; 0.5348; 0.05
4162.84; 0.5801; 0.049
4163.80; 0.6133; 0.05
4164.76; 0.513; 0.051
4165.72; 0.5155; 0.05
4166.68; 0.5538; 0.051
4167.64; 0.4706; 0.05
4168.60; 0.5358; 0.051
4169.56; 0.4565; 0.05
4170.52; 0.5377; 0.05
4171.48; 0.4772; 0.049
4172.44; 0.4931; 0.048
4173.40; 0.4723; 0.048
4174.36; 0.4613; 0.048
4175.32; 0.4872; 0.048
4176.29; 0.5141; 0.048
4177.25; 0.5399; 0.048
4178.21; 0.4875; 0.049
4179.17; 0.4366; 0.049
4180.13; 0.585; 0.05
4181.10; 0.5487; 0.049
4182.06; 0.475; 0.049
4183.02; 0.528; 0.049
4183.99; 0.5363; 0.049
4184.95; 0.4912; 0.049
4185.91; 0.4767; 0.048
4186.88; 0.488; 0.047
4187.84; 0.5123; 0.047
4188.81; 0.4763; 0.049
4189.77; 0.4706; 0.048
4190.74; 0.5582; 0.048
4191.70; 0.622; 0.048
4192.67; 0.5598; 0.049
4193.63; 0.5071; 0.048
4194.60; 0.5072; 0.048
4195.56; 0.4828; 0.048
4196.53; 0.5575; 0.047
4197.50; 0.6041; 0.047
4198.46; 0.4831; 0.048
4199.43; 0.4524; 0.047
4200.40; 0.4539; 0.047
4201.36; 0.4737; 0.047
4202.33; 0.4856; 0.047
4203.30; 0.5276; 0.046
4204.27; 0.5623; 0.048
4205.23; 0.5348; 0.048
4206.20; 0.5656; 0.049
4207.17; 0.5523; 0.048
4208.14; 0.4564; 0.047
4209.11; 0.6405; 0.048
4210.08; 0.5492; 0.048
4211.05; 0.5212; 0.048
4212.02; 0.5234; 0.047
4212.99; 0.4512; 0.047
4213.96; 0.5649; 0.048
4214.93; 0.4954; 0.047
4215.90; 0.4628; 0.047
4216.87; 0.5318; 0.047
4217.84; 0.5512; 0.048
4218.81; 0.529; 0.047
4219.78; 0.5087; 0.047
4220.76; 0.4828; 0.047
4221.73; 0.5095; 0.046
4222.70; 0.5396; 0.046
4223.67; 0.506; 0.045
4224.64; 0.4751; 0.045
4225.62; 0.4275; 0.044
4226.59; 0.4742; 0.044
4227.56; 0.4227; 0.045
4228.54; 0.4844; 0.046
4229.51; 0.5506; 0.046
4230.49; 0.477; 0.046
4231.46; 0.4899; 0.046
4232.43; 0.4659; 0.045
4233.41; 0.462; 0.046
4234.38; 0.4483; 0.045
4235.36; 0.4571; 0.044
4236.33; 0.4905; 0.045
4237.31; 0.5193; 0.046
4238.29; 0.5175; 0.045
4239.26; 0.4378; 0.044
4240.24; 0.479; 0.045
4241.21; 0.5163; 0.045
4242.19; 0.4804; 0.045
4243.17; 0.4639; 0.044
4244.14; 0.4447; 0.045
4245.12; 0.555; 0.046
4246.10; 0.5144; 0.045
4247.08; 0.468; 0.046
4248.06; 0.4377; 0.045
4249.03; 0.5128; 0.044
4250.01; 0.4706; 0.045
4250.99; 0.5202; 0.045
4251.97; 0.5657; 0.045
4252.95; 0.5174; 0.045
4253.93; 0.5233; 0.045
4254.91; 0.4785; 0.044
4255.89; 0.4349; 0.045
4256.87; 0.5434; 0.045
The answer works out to 0.6 A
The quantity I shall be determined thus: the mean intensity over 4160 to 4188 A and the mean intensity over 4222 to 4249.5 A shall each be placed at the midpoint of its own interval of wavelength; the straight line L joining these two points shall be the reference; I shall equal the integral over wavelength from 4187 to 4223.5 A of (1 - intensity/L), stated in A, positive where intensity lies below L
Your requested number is -1.76 A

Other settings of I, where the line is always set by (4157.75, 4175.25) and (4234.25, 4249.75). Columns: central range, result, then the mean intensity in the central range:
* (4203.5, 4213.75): -0.9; 0.536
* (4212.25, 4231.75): -0.3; 0.497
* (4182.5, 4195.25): -0.4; 0.517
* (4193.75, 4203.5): -0.1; 0.502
